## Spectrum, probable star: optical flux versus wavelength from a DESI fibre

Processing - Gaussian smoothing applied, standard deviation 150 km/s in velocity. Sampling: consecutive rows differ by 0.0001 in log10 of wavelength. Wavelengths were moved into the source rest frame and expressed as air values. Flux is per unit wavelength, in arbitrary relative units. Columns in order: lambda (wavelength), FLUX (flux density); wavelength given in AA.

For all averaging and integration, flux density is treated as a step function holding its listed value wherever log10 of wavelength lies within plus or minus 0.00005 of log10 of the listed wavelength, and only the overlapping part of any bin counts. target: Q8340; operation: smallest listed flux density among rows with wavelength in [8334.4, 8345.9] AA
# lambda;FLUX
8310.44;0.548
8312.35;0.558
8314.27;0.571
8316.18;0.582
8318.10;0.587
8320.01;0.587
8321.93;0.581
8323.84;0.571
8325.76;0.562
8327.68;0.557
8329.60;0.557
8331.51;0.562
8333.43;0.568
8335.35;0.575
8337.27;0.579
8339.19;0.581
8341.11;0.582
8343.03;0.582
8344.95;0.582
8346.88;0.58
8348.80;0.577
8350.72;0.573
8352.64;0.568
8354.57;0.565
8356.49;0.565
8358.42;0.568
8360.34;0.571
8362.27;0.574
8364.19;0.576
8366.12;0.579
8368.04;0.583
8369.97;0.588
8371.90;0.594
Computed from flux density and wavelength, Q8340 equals 0.575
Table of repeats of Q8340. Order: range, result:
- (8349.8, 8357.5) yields 0.565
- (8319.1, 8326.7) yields 0.562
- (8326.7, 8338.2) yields 0.557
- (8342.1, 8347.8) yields 0.58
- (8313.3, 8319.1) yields 0.571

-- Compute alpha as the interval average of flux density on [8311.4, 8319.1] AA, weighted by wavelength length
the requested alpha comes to 0.575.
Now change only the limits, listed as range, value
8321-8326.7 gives 0.572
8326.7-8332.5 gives 0.559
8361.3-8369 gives 0.578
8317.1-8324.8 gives 0.582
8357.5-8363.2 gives 0.571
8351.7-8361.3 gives 0.567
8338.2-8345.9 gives 0.582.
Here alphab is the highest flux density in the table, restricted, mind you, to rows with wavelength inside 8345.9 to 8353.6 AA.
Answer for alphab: 0.58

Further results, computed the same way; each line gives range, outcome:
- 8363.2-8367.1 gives 0.579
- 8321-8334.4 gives 0.581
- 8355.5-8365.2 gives 0.576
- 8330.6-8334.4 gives 0.568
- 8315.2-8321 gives 0.587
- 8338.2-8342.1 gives 0.582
